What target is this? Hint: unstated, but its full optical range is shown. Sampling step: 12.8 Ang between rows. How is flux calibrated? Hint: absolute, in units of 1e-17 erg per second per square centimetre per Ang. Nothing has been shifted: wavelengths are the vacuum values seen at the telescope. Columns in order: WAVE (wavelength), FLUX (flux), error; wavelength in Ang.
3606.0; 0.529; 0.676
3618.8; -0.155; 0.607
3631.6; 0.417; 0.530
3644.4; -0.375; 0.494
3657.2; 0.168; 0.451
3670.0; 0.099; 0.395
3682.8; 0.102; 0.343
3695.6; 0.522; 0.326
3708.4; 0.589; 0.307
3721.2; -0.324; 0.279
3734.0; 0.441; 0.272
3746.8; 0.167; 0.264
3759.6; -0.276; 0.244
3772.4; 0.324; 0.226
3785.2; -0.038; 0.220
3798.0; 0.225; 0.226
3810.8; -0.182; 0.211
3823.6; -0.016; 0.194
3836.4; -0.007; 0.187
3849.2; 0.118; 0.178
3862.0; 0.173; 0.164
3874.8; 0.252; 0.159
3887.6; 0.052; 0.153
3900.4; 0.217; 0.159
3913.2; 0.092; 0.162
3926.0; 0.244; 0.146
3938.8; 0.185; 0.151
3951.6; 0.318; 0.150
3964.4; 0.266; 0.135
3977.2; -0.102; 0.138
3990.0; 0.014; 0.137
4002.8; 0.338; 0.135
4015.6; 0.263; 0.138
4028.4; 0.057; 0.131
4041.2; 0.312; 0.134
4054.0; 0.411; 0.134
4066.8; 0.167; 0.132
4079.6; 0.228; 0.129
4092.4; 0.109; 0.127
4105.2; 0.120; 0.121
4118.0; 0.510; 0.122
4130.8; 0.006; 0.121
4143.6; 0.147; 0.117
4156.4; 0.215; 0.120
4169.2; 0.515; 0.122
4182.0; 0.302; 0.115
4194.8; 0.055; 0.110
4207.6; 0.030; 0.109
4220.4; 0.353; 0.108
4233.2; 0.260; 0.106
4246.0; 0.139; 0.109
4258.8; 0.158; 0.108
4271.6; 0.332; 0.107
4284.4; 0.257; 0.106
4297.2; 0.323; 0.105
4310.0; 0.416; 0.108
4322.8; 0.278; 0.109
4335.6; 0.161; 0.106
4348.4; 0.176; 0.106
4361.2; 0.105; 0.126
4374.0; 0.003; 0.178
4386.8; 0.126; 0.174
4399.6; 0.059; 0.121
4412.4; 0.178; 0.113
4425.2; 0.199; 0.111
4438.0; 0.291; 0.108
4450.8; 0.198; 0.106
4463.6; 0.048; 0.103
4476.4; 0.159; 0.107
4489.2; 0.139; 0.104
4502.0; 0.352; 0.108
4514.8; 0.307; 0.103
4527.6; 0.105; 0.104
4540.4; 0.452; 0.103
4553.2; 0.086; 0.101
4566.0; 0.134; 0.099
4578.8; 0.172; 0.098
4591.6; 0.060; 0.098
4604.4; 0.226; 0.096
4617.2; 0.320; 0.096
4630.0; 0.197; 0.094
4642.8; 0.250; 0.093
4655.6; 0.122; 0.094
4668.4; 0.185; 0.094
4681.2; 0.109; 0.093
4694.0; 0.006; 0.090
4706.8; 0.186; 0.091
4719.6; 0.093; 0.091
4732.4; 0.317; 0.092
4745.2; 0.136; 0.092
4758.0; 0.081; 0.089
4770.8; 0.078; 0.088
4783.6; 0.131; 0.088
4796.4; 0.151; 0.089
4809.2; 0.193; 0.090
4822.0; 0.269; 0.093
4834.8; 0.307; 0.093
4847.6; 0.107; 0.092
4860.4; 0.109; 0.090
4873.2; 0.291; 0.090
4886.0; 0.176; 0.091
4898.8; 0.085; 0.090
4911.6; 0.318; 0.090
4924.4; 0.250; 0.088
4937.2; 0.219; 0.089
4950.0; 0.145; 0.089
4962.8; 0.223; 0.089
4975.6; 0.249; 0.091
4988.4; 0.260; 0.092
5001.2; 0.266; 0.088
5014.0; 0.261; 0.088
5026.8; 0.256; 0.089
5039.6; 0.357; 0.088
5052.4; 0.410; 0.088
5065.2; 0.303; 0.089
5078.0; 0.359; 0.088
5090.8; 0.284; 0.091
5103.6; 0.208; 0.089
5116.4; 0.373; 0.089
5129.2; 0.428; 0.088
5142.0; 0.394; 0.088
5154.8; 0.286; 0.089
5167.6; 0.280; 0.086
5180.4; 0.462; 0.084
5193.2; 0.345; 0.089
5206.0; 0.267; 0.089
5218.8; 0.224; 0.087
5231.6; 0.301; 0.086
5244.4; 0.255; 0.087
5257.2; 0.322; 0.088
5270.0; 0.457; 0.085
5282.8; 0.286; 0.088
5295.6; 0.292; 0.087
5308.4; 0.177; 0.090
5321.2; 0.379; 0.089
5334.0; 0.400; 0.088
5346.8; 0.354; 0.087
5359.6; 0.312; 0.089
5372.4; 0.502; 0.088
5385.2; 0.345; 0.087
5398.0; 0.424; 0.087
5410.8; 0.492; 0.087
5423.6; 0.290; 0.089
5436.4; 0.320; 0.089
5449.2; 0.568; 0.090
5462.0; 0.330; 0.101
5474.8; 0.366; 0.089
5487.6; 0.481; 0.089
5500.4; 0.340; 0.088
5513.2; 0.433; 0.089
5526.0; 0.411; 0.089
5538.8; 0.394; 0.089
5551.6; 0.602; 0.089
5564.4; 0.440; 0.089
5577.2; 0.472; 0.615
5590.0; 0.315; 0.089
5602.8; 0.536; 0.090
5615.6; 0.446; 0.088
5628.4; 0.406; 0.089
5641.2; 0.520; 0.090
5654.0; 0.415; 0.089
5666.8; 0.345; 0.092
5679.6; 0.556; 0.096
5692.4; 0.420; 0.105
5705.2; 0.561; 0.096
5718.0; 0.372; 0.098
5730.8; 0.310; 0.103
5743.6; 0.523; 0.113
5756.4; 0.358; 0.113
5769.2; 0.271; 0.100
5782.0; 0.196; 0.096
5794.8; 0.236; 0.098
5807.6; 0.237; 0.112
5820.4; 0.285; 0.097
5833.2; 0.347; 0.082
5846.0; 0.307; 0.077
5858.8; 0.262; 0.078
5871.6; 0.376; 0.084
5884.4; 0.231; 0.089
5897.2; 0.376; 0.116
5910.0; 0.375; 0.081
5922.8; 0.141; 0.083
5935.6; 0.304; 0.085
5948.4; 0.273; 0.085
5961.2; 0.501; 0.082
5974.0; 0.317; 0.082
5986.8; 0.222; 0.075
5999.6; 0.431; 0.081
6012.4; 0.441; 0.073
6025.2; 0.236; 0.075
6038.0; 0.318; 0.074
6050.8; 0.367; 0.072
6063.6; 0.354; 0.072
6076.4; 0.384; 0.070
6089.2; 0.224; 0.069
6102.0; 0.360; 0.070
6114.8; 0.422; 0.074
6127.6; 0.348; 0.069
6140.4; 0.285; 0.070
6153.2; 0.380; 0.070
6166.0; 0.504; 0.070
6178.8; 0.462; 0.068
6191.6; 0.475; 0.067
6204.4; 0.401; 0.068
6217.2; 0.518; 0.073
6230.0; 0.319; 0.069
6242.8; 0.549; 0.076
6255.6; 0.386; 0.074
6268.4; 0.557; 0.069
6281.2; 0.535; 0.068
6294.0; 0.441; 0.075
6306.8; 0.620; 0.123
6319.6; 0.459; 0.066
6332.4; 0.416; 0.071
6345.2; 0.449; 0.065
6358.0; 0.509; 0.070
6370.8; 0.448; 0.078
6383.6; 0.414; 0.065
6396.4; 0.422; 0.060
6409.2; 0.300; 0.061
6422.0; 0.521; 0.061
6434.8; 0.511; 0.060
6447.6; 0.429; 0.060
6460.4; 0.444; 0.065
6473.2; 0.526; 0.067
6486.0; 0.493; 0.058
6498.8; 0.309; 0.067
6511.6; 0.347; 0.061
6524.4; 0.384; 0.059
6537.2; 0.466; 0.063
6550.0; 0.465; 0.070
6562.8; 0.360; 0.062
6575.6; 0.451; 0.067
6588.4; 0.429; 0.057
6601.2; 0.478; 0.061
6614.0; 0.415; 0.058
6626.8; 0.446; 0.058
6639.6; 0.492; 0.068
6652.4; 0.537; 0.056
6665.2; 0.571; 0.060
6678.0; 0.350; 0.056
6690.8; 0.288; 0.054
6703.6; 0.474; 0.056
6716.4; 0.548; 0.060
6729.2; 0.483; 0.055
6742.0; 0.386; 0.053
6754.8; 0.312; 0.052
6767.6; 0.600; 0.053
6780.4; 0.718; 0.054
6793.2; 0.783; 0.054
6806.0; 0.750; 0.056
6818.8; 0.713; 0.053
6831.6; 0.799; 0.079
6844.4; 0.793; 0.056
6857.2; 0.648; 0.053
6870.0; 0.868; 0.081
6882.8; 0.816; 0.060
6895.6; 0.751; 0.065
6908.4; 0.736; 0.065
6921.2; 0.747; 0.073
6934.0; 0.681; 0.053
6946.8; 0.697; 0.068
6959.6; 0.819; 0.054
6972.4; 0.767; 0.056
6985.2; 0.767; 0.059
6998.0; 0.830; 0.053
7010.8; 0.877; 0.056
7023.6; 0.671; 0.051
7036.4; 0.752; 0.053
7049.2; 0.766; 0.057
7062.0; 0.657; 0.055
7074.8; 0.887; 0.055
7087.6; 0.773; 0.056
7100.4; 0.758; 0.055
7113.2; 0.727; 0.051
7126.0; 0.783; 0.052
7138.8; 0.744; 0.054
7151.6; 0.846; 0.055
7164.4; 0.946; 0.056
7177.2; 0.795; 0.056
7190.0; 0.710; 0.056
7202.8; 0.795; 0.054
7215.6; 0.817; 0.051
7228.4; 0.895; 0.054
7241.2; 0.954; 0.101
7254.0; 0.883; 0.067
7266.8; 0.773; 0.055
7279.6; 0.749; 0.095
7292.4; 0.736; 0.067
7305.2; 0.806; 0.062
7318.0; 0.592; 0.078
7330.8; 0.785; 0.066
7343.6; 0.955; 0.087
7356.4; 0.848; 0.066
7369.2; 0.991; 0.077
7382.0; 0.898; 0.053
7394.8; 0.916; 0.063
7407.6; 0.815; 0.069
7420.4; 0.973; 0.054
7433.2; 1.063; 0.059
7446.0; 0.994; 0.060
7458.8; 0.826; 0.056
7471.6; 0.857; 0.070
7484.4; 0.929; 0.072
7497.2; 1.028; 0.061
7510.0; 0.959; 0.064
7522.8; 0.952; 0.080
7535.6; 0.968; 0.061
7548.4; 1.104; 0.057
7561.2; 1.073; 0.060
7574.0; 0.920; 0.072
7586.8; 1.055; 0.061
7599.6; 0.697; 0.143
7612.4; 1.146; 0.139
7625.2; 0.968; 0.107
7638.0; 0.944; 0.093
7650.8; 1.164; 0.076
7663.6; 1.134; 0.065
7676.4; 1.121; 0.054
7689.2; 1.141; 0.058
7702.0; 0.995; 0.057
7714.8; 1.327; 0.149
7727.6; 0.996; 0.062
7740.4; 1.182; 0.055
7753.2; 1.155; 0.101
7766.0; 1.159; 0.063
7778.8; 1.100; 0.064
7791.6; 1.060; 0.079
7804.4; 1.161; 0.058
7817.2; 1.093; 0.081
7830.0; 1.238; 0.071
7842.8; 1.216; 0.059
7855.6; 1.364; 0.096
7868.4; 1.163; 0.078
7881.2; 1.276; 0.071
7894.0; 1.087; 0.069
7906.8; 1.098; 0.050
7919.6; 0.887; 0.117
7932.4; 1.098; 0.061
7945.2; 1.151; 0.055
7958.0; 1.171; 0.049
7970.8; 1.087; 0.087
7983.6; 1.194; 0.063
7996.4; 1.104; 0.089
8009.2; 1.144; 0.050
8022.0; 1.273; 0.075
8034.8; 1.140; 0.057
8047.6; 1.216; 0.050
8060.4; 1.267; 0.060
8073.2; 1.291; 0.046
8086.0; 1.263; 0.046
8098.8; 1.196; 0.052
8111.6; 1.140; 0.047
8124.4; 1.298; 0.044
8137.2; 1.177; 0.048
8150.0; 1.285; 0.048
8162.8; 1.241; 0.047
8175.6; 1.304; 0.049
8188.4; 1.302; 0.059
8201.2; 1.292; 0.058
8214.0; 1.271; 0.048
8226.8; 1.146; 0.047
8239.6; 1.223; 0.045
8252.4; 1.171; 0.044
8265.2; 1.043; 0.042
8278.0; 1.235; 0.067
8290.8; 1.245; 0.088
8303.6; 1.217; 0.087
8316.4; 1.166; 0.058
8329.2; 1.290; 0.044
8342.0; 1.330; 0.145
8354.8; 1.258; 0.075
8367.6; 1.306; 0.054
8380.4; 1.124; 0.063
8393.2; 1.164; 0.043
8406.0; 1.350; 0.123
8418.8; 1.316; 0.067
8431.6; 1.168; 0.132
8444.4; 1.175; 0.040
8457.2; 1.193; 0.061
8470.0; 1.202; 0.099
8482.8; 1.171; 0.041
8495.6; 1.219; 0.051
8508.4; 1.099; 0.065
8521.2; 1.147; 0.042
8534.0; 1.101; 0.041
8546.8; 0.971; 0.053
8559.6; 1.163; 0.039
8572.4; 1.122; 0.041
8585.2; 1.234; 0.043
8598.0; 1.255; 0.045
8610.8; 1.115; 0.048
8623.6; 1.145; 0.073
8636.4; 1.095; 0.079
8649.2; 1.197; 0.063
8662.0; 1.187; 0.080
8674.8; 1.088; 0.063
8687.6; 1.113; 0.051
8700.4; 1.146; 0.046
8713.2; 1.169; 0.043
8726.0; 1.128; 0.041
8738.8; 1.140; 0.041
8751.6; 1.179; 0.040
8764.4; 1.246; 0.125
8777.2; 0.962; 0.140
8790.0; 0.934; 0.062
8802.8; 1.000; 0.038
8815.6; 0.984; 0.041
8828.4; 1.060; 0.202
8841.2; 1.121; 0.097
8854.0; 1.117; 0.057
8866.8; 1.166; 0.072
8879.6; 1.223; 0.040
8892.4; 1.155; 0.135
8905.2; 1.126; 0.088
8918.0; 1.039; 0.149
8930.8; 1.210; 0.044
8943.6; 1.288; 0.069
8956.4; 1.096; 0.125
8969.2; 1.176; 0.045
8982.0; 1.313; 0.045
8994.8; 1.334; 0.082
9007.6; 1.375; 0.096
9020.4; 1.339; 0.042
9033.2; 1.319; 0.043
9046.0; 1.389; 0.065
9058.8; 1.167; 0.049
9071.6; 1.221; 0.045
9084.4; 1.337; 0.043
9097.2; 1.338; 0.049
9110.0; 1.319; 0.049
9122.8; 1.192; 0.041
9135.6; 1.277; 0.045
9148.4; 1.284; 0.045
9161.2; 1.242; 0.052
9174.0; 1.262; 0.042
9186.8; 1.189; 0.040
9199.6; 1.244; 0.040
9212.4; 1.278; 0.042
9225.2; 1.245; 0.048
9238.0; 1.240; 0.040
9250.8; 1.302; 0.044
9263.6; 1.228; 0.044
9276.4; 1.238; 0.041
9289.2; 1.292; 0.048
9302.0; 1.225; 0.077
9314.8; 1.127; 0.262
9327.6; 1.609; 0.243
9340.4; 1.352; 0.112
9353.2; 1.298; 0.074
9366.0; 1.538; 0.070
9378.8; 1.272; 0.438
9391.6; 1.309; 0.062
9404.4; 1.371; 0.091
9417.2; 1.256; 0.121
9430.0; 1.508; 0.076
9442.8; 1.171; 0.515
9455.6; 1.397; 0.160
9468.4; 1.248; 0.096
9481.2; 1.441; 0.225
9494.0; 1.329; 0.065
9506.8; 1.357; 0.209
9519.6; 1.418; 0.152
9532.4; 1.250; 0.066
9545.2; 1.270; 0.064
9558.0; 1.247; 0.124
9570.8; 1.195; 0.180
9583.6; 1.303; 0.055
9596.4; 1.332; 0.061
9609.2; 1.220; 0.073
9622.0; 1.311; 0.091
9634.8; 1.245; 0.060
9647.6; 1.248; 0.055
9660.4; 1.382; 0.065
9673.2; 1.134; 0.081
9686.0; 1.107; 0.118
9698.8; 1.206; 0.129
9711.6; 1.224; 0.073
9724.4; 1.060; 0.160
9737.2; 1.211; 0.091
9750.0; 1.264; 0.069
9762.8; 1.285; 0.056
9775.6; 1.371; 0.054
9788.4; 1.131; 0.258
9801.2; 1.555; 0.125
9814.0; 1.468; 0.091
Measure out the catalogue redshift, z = 0.700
